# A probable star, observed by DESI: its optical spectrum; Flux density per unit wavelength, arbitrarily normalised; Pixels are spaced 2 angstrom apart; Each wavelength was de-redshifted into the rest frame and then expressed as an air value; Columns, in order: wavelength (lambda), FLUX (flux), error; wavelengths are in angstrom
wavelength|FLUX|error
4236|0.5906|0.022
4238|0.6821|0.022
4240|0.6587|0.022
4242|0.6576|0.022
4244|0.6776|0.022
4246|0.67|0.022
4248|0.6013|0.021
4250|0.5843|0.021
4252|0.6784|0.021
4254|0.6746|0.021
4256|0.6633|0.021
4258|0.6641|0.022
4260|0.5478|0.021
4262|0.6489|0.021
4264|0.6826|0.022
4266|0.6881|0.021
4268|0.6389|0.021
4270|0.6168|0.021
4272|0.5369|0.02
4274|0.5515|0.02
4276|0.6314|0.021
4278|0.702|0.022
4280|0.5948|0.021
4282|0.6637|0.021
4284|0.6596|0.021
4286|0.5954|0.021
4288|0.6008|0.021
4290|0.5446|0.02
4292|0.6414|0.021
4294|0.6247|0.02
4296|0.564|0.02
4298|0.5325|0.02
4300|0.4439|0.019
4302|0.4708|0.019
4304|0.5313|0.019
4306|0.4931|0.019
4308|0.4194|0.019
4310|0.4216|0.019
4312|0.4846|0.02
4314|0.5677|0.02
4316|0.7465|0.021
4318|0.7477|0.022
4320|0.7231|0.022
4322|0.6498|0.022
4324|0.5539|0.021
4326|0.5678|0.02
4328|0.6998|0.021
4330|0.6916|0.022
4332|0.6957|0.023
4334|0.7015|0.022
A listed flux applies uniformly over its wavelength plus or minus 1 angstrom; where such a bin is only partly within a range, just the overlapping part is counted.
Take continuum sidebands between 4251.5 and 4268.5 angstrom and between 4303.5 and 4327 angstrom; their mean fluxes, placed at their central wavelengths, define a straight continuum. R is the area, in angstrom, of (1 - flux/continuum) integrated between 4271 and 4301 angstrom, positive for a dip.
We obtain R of 1.2 angstrom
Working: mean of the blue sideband 0.654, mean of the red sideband 0.576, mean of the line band 0.592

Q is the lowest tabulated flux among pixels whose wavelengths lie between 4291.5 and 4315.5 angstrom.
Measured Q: 0.4194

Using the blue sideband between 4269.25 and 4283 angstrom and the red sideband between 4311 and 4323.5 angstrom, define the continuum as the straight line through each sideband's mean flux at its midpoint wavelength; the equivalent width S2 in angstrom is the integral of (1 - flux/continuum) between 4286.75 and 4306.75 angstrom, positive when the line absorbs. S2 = 2.7 angstrom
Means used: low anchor 0.614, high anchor 0.649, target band 0.546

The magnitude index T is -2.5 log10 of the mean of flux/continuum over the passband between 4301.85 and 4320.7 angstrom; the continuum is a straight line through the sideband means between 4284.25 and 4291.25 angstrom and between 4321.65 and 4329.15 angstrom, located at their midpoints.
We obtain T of 0.08 mag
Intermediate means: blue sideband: 0.591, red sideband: 0.617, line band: 0.562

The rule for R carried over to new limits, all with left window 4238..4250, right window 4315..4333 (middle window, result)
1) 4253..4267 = 0.0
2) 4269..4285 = 1.0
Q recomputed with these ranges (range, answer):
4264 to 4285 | 0.5369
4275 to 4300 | 0.4439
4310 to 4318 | 0.4216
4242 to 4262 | 0.5478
